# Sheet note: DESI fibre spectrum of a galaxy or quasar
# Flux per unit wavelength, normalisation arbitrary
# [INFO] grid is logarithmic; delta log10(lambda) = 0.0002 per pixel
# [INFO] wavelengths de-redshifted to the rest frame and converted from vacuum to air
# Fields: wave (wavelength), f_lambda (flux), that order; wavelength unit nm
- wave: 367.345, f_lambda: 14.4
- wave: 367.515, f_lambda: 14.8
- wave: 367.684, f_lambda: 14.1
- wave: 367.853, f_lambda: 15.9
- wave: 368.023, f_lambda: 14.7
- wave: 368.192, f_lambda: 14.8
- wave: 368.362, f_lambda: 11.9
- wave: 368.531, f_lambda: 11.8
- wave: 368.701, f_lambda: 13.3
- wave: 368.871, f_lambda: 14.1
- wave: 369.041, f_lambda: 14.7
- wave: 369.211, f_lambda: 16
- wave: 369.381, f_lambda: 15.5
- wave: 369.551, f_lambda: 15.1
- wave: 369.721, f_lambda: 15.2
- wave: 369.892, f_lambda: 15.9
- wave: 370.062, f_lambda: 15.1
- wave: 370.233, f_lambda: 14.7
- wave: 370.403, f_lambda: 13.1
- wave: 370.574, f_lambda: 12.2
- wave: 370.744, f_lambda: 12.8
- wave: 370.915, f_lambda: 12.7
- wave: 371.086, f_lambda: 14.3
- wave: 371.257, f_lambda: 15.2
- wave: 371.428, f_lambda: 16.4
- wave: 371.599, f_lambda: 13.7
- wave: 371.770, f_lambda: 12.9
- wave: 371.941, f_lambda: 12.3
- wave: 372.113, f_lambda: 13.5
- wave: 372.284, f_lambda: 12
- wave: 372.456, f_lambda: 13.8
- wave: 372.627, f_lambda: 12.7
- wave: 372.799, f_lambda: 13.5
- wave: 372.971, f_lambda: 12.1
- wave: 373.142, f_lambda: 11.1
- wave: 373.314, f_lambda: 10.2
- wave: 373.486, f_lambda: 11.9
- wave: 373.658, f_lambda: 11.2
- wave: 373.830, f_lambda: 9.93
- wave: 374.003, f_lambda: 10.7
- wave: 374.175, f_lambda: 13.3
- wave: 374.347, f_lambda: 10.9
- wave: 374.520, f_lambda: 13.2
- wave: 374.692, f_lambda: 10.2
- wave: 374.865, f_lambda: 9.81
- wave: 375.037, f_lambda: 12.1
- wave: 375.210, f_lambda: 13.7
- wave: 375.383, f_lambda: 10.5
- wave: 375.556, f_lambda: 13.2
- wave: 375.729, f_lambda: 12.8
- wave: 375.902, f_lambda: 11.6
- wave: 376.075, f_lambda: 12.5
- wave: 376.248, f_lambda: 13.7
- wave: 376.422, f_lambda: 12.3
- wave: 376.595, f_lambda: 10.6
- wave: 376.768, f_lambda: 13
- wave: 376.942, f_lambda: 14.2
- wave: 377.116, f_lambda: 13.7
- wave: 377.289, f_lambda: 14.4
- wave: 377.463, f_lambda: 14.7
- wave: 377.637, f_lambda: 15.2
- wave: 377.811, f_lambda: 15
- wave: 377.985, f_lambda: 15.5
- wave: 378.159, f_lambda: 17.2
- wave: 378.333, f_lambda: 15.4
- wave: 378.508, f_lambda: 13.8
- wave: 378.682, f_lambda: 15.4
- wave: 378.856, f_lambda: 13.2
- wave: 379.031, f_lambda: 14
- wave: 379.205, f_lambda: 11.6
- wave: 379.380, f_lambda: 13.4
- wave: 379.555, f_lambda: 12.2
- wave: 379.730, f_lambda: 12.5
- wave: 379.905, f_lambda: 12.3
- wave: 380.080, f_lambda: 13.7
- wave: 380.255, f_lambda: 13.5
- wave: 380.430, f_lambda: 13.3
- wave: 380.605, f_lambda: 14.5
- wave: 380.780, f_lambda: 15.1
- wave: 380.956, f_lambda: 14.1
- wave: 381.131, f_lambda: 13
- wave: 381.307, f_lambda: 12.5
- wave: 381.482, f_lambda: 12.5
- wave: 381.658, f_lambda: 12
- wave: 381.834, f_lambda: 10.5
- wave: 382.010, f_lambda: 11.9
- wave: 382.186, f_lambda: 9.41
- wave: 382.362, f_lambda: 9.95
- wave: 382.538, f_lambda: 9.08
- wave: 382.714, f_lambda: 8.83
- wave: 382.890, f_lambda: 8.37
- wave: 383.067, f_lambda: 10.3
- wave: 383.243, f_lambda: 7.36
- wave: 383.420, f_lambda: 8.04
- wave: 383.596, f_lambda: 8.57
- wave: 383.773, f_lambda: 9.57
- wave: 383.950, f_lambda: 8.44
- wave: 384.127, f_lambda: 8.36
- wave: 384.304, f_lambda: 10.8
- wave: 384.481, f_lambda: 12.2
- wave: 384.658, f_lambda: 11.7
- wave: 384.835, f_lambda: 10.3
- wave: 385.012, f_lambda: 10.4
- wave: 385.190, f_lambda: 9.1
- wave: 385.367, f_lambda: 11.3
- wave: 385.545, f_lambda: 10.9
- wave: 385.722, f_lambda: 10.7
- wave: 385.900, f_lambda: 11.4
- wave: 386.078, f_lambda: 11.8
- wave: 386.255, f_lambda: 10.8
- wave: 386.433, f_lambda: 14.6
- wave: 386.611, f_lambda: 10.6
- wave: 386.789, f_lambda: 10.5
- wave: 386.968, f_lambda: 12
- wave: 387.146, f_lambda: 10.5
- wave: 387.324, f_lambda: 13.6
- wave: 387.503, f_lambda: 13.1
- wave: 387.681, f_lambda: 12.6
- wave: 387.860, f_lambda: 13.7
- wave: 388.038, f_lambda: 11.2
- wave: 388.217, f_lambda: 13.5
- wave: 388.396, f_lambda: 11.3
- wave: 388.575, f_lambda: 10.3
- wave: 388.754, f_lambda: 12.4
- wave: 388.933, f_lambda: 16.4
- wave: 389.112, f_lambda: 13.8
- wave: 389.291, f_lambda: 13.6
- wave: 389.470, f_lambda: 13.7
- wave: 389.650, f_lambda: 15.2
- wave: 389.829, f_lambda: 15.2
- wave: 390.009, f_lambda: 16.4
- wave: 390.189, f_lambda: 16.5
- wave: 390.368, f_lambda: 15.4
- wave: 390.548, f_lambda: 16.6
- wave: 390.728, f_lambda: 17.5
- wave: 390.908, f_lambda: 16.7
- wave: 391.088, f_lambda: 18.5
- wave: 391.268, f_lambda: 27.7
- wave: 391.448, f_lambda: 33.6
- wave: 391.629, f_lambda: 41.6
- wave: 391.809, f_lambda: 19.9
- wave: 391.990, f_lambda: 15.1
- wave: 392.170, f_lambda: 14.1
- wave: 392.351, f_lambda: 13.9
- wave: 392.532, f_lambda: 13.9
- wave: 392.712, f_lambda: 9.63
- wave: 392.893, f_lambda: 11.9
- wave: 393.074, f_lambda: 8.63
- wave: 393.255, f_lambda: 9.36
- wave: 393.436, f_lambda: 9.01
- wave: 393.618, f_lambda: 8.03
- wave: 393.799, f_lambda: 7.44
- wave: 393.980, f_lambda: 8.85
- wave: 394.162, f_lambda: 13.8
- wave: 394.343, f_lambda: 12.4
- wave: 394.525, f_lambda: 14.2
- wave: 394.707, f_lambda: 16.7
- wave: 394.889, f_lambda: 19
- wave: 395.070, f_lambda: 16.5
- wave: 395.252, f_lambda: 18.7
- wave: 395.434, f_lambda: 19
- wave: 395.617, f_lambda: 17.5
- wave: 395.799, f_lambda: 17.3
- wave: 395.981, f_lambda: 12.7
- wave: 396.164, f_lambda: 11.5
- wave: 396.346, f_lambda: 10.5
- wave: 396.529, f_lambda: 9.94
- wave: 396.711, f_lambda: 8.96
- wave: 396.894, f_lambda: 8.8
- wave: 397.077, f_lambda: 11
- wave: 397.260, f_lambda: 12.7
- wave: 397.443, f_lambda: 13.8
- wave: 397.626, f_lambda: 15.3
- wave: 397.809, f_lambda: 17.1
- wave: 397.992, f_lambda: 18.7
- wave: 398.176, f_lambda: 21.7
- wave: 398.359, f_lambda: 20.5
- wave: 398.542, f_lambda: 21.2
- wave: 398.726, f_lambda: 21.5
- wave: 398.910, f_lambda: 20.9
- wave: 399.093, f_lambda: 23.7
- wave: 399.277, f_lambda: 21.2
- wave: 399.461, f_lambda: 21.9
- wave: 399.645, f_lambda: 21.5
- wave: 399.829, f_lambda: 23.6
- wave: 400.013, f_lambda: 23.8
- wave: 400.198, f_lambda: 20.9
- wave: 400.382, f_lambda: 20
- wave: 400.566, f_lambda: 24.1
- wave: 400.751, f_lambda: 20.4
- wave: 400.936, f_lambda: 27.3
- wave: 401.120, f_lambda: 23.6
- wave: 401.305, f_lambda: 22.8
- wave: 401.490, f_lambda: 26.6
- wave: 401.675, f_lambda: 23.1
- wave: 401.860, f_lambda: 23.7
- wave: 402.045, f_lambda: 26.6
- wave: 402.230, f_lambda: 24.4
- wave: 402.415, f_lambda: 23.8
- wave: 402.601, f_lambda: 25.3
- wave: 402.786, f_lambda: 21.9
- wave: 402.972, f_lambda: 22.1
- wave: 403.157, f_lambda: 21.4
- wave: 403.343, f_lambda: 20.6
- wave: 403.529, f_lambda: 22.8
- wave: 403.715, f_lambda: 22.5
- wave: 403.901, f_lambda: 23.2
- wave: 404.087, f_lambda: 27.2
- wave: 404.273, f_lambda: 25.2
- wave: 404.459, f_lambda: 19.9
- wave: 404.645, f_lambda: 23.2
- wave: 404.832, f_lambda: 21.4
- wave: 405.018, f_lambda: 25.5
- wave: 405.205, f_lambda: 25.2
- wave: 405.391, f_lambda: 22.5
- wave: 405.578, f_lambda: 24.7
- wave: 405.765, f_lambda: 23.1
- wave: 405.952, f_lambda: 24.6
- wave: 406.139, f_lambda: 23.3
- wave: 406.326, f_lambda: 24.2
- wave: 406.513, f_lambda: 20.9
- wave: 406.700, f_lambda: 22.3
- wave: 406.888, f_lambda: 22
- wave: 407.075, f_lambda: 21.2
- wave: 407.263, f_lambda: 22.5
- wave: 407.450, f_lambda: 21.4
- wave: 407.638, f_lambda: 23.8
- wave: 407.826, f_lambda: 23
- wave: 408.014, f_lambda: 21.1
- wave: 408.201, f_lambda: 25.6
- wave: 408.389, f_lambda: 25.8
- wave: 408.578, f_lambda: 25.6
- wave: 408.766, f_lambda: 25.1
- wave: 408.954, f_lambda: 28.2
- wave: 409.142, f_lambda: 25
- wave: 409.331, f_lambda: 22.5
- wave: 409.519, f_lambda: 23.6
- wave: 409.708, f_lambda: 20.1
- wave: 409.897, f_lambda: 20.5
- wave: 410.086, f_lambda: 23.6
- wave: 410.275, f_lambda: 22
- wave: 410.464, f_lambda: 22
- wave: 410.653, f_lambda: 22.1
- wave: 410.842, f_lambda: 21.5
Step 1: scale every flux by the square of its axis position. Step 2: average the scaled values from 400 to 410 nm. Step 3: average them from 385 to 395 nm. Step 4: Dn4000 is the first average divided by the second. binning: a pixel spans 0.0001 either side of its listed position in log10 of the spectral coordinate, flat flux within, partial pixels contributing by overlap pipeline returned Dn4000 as 1.8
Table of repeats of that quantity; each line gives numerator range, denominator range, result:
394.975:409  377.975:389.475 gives 1.96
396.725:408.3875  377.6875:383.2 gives 1.94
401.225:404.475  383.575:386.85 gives 2.42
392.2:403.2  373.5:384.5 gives 1.61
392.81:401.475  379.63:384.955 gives 1.63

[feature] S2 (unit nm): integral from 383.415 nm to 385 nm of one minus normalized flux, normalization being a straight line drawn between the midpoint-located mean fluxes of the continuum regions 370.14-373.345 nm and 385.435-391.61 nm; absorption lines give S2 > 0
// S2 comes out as 0.49 nm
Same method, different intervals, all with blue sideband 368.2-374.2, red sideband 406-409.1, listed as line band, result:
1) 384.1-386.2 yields 0.78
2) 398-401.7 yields -0.18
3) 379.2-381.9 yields 0.50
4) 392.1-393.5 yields 0.58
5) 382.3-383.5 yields 0.56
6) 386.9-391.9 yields 0.53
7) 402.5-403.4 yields 0.00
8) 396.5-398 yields 0.58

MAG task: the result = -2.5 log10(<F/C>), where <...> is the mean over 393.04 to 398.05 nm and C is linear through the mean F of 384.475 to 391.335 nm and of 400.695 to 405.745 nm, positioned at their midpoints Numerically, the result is 0.373 mag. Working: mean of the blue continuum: 13.4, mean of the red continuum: 23.6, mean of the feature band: 13.1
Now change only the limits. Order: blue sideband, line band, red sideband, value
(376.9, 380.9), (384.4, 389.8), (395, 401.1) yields 0.29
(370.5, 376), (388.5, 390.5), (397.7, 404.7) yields 0.25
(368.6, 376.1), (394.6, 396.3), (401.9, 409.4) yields 0.23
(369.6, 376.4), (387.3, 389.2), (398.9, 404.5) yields 0.38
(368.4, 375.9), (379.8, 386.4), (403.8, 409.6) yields 0.42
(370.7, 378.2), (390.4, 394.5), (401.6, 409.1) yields 0.20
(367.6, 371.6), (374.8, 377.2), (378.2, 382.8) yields 0.08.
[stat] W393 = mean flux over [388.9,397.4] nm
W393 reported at 15.1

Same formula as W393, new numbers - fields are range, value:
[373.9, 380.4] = 13.1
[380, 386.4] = 11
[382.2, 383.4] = 8.95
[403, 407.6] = 22.9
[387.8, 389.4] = 12.9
